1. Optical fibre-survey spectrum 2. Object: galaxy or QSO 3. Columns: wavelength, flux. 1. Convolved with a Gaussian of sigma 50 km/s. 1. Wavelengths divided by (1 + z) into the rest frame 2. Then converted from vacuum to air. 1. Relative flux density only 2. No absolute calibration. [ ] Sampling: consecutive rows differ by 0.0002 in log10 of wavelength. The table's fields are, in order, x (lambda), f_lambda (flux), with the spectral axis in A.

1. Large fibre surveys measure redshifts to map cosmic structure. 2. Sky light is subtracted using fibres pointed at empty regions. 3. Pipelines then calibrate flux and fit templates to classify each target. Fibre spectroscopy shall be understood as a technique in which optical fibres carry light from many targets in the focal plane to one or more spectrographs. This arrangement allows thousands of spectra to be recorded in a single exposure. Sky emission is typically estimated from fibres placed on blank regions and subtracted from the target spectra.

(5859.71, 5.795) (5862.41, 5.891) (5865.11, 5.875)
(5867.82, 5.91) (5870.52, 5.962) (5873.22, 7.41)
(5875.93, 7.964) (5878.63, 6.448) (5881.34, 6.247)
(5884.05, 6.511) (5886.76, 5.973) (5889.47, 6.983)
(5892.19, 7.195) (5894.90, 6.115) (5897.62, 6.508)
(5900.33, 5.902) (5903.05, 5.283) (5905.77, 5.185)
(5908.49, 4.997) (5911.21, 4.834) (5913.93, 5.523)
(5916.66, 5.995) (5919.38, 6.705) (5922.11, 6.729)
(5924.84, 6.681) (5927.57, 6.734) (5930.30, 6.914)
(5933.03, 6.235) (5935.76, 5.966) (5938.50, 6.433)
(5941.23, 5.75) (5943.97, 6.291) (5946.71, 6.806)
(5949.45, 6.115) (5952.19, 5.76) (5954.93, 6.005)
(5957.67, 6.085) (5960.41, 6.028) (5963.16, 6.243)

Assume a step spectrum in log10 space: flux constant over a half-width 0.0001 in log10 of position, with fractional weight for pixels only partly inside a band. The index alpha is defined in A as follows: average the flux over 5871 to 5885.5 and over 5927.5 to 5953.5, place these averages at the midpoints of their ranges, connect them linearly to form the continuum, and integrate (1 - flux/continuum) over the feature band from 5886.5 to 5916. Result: 3.5 A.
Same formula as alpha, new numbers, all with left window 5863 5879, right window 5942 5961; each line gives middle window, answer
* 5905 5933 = 1.1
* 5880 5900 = 0.0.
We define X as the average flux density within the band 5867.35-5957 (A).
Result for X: 6.25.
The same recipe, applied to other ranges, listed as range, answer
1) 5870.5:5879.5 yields 7.12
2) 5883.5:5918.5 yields 5.92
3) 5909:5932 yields 6.22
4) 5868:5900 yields 6.61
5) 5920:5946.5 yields 6.44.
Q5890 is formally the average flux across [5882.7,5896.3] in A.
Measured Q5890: 6.55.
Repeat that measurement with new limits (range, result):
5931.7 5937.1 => 6.1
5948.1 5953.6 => 5.94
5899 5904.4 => 5.59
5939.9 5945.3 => 6.02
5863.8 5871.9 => 5.92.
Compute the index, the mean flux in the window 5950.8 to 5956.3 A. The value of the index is 5.89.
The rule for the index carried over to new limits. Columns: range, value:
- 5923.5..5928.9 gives 6.71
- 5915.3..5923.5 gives 6.48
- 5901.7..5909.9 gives 5.15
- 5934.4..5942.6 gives 6.05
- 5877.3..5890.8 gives 6.43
